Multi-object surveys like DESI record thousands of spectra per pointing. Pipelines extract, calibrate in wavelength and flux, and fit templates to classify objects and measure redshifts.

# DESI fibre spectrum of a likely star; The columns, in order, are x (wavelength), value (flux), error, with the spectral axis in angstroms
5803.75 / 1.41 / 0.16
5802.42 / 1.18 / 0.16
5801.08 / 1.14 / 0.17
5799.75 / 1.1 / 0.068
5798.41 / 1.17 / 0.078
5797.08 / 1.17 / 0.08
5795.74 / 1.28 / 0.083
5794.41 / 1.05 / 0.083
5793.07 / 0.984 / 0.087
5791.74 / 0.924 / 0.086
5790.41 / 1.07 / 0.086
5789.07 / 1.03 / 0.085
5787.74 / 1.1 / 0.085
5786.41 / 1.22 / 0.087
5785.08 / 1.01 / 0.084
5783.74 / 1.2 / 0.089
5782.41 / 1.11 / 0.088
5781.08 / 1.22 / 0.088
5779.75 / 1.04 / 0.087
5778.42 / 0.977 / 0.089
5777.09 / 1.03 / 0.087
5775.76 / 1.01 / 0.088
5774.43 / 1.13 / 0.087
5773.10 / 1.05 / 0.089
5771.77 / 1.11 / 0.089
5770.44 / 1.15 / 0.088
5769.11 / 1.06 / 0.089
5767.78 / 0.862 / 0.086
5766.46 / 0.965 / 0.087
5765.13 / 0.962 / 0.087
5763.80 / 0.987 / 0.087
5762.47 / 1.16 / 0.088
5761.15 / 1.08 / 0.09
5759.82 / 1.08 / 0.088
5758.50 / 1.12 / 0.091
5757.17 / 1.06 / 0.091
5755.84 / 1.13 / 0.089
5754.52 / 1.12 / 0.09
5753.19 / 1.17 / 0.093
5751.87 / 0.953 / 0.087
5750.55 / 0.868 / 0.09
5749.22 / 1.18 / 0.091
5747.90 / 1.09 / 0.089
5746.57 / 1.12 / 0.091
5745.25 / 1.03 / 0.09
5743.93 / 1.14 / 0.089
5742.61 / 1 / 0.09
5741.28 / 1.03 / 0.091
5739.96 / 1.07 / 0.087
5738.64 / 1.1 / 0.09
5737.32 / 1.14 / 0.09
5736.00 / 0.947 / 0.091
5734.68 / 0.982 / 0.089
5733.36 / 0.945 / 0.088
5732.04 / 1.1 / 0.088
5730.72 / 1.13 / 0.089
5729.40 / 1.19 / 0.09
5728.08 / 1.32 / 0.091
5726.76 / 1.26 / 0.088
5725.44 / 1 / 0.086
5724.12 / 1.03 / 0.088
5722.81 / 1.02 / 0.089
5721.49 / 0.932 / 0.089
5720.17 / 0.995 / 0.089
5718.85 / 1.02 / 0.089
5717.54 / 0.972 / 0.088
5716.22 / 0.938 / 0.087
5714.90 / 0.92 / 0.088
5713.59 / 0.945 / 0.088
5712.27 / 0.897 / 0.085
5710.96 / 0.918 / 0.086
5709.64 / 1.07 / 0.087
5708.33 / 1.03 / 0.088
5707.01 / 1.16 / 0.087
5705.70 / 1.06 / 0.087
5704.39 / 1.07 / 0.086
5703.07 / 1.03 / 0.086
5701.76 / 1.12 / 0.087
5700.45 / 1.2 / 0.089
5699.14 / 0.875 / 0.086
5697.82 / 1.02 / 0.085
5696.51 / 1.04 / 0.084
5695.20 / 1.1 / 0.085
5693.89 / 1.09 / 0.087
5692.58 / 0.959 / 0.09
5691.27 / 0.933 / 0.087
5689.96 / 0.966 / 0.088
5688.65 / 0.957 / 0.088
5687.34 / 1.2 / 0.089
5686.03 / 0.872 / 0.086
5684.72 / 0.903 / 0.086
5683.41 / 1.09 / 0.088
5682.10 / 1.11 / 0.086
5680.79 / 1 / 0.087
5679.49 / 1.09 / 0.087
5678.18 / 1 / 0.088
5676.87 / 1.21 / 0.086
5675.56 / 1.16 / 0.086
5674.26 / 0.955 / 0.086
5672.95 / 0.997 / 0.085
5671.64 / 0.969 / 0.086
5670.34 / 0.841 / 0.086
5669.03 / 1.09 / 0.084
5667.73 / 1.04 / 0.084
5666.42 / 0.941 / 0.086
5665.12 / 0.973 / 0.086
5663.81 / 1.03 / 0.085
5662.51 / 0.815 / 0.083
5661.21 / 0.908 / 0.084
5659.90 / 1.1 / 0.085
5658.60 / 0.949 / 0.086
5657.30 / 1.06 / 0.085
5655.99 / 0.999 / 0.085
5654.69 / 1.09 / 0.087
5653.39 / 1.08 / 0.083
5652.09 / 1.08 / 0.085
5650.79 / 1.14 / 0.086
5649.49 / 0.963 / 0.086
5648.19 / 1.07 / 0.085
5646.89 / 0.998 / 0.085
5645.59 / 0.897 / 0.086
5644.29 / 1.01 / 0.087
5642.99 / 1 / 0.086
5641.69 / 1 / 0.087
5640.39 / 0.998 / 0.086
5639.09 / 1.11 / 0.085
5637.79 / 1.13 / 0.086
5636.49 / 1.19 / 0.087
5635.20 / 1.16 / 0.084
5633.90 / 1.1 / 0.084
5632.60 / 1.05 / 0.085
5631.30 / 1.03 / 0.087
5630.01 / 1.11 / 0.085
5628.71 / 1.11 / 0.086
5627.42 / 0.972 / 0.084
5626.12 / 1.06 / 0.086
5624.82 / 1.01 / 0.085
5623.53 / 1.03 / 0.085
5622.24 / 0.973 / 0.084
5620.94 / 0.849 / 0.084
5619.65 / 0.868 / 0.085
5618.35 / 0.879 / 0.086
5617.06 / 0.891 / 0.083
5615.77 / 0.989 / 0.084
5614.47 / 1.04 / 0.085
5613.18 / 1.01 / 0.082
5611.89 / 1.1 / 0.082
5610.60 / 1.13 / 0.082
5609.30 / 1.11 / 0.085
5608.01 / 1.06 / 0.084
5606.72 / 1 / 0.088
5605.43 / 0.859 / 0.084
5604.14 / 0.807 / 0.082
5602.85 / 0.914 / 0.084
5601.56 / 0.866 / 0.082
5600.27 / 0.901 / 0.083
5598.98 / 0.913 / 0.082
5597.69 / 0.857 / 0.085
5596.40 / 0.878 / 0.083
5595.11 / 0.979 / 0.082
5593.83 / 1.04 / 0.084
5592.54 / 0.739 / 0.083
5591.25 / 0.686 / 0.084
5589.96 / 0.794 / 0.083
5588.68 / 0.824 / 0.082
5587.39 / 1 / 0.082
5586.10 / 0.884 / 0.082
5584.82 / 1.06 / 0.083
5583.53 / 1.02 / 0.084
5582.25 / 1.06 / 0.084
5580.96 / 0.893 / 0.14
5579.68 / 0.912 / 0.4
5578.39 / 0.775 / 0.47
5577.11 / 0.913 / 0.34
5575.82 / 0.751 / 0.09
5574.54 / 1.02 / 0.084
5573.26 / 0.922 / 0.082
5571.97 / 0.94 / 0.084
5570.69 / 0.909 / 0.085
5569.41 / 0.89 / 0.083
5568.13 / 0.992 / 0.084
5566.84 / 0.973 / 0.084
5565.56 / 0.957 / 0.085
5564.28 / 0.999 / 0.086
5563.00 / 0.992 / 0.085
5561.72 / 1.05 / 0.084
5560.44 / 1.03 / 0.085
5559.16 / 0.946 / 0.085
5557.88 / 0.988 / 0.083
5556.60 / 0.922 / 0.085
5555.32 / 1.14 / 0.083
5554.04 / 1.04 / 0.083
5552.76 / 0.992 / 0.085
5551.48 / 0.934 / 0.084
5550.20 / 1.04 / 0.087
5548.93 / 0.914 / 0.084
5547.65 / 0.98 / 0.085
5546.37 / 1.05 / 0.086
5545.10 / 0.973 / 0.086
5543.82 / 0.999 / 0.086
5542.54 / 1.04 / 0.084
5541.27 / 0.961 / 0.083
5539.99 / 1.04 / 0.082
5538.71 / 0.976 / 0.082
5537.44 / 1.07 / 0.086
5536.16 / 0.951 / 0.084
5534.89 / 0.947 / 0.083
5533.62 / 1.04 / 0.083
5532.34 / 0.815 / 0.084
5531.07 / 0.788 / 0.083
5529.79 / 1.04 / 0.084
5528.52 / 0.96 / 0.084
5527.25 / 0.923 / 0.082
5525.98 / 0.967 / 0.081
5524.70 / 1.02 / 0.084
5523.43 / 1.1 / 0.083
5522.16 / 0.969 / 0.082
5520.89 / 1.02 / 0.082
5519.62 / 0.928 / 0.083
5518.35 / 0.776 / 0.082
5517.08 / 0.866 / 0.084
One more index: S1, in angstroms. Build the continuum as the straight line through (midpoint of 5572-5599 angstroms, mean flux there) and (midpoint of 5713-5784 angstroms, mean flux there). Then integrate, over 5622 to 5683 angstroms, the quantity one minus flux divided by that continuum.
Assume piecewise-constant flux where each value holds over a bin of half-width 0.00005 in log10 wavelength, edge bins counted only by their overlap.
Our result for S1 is -4.4 angstroms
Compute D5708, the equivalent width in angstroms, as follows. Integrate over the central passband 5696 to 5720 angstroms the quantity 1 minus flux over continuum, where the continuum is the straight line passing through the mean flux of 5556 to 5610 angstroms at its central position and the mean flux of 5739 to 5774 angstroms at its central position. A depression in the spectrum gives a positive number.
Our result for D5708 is 0.2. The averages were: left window 0.929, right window 1.06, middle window 1.02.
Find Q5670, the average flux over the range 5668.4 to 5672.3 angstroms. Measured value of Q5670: 0.965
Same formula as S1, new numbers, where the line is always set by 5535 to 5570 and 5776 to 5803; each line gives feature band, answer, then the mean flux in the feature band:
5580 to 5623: 3.37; 0.936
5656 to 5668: 0.73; 0.978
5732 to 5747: 0.41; 1.05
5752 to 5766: 0.06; 1.08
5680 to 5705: 0.64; 1.03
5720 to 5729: -0.15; 1.09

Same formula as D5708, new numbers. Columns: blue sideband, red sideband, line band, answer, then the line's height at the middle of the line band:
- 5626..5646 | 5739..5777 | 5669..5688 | 0.5 angstroms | 1.06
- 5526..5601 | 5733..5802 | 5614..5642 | -1.1 angstroms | 0.987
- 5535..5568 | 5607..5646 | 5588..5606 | 2.7 angstroms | 1.02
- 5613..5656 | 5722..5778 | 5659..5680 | 0.7 angstroms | 1.04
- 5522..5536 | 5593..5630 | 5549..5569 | -0.7 angstroms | 0.964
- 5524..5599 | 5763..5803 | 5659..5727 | 0.8 angstroms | 1.03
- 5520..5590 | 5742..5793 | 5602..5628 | 0.5 angstroms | 0.995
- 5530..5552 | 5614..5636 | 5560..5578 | 0.6 angstroms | 0.985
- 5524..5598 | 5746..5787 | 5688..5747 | 0.2 angstroms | 1.04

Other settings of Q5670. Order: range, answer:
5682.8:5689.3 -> 1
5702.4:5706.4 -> 1.06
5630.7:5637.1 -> 1.11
